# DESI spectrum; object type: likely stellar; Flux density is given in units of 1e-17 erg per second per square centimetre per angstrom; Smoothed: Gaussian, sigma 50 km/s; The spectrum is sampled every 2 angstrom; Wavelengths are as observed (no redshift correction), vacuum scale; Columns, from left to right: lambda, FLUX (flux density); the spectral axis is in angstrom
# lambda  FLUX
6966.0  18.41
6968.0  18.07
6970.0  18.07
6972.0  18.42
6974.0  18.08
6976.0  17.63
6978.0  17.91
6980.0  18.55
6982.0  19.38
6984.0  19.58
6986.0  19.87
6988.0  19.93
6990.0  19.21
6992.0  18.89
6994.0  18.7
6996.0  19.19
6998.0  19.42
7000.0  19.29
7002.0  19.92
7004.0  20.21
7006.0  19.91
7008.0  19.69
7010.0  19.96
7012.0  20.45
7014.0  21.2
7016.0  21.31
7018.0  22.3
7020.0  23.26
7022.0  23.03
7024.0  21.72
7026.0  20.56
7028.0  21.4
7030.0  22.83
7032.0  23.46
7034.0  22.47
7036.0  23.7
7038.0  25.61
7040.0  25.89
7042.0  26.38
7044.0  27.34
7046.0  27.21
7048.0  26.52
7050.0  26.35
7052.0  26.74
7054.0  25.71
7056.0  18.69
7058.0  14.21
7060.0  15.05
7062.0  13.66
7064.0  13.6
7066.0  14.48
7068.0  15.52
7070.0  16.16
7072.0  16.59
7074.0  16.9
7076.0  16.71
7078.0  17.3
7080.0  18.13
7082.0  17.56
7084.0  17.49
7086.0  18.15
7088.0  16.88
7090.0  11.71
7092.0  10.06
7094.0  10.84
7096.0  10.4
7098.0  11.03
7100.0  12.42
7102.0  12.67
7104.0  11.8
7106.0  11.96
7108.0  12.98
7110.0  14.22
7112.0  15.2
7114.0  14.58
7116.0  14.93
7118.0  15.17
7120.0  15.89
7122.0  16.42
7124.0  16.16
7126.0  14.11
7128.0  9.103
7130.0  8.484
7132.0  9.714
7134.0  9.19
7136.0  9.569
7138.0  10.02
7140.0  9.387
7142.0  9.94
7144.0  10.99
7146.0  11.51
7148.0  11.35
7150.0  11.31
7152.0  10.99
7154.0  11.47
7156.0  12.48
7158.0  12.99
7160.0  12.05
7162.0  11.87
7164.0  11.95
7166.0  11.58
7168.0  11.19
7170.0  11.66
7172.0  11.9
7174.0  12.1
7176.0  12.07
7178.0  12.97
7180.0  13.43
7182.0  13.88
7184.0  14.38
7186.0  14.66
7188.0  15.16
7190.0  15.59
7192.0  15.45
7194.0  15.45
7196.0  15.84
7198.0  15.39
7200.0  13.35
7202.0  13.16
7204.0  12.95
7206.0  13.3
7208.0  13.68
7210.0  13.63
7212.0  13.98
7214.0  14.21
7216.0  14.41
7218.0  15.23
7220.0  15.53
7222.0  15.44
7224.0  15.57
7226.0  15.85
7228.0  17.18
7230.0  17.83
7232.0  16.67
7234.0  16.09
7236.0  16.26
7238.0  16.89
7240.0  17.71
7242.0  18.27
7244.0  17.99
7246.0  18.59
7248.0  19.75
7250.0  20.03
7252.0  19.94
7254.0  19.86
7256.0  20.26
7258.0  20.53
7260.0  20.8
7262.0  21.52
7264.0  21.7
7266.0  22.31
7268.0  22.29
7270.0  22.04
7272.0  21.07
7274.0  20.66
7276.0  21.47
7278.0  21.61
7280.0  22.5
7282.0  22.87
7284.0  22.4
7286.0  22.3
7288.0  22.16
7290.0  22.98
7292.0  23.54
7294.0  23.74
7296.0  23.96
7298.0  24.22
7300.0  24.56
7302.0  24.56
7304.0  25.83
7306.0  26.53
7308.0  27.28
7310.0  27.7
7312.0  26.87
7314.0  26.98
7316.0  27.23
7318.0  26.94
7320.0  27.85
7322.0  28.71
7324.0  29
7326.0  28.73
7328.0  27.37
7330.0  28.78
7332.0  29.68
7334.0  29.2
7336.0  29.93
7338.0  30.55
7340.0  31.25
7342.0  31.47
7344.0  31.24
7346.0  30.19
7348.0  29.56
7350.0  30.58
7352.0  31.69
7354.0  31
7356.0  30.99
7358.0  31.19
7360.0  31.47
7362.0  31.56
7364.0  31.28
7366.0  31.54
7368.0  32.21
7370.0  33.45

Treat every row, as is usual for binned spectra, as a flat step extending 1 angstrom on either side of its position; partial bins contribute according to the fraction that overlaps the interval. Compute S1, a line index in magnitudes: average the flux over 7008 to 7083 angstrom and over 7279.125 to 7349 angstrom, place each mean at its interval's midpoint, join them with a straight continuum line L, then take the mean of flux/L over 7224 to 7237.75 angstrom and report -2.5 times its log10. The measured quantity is 0.44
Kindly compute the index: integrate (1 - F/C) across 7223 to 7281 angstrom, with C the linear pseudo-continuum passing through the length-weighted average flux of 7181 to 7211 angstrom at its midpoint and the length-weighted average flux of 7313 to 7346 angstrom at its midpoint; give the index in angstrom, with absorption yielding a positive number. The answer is 3.3 angstrom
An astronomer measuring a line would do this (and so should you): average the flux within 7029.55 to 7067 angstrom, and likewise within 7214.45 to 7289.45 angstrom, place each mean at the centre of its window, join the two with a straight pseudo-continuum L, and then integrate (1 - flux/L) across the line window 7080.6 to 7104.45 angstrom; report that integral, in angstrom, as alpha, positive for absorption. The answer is 8.8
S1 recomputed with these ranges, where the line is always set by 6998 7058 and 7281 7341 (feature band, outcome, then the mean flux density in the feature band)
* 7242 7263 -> 0.28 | 19.8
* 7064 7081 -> 0.39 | 16.3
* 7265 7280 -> 0.19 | 21.7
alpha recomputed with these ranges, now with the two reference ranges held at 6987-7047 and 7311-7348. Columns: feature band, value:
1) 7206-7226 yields 8.9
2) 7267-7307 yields 7.1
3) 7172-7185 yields 6.4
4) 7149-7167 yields 9.5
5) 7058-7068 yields 3.7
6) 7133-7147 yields 8.3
